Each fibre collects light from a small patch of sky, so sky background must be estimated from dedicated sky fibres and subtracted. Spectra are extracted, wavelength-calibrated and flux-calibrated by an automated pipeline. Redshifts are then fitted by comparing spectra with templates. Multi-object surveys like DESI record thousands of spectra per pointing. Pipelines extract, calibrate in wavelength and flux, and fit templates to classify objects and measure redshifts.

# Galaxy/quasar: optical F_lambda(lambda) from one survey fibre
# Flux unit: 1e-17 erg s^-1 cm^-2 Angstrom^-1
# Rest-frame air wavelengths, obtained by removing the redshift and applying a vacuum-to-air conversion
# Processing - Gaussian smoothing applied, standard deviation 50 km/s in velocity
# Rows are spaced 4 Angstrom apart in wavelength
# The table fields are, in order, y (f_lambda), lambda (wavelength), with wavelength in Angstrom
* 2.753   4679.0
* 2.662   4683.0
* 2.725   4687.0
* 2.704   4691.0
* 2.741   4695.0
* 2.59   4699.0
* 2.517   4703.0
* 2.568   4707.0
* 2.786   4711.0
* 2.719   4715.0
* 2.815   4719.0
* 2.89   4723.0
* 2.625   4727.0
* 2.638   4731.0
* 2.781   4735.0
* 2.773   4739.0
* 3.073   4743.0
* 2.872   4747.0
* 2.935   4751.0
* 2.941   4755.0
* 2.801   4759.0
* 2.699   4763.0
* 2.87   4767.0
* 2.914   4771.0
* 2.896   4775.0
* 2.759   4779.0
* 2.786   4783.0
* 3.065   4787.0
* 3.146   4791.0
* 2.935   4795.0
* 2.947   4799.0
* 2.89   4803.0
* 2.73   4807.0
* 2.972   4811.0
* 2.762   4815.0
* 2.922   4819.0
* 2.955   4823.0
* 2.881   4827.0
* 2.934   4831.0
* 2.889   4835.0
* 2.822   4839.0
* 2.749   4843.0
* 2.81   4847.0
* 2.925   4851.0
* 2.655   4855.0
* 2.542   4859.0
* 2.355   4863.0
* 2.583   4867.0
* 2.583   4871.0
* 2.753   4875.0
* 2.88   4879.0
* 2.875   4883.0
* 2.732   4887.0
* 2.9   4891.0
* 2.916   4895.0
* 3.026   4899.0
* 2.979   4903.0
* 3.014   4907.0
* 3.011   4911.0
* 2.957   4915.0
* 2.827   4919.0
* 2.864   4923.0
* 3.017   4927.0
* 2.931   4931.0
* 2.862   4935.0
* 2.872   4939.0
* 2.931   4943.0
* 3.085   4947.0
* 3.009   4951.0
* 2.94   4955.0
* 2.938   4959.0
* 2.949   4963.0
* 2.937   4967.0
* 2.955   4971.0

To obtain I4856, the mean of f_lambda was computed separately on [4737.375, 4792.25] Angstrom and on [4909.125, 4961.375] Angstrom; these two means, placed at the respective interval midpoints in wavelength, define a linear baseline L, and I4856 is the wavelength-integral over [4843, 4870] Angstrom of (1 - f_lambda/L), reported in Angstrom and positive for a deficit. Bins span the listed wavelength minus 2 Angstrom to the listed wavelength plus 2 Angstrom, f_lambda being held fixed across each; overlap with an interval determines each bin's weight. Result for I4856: 2.5 Angstrom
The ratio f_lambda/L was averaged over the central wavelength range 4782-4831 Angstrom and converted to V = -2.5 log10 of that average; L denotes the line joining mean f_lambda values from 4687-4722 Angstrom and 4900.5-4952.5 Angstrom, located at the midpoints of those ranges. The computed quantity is -0.04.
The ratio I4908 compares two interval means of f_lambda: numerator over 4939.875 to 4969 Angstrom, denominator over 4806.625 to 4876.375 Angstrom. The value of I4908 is 1.07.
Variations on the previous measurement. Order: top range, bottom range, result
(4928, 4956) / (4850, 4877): 1.13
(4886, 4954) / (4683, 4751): 1.07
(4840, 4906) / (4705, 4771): 0.99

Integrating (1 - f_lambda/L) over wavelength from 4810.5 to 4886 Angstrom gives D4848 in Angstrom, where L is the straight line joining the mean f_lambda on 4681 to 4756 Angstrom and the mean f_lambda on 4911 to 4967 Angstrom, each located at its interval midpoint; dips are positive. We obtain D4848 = 2.25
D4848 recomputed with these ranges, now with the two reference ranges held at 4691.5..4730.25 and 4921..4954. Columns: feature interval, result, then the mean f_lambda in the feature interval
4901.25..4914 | -0.37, 3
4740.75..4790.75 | -2.52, 2.89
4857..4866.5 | 1.30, 2.47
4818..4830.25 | -0.44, 2.92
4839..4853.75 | 0.13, 2.82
